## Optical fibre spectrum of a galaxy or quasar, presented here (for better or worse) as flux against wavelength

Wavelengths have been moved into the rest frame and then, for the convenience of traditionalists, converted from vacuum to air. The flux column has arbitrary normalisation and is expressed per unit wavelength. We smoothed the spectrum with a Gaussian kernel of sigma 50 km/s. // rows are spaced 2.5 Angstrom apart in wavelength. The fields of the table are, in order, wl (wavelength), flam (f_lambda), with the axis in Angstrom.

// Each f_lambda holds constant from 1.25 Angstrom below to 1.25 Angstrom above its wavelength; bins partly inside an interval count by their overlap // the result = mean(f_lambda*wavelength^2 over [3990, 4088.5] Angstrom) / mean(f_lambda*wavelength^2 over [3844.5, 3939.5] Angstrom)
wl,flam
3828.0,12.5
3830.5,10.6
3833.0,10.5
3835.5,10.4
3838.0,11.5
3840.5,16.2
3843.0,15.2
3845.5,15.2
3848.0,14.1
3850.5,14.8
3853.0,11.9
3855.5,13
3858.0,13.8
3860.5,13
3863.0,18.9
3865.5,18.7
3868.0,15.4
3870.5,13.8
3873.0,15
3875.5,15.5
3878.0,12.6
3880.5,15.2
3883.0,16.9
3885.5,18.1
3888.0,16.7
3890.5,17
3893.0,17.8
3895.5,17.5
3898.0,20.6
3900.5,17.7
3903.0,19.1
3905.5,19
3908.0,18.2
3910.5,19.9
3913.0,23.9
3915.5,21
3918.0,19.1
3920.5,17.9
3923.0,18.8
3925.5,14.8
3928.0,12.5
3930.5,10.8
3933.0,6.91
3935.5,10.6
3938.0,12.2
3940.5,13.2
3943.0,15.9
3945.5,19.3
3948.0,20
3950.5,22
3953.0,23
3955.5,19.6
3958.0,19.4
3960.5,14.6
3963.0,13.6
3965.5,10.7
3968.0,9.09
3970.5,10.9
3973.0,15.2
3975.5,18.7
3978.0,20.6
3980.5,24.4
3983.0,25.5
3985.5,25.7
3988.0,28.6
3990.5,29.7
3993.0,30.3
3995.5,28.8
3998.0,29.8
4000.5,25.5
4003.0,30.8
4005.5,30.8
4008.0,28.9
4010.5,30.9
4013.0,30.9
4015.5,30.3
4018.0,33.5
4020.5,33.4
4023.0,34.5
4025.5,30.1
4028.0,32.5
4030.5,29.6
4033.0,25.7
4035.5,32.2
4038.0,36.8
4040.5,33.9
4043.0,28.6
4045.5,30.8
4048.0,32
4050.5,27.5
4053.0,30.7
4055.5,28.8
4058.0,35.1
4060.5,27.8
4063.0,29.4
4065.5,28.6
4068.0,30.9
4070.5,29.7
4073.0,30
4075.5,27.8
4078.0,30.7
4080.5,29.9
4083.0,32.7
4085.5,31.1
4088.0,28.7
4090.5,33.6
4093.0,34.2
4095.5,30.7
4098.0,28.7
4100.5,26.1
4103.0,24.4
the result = 2.05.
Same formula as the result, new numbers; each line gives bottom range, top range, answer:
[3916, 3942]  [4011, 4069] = 2.36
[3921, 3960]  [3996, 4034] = 1.98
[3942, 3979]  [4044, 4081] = 1.88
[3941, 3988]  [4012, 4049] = 1.77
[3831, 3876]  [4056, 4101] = 2.40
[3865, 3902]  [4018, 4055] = 2.05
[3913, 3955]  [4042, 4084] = 1.95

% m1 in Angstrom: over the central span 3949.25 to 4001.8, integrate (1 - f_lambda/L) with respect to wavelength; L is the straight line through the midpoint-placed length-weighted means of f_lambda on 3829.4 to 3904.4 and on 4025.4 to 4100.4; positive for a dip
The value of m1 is 5.9 Angstrom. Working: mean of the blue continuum 15.2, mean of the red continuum 30.6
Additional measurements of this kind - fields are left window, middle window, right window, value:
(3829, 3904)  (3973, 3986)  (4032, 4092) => 1.1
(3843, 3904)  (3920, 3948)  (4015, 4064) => 9.6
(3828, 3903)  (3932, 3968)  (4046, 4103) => 9.5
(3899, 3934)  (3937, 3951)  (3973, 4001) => 2.5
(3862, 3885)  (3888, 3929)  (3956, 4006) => -1.4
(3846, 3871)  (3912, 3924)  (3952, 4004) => -1.3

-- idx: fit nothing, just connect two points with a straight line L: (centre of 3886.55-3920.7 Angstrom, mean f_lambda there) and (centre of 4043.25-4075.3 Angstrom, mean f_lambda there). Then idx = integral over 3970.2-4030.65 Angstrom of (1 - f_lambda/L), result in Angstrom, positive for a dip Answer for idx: -4.3 Angstrom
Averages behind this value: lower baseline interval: 19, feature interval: 27.8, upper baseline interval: 30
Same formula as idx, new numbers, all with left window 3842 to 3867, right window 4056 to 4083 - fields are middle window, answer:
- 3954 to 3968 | 4.5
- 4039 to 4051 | -1.1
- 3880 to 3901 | -0.2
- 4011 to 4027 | -3.4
